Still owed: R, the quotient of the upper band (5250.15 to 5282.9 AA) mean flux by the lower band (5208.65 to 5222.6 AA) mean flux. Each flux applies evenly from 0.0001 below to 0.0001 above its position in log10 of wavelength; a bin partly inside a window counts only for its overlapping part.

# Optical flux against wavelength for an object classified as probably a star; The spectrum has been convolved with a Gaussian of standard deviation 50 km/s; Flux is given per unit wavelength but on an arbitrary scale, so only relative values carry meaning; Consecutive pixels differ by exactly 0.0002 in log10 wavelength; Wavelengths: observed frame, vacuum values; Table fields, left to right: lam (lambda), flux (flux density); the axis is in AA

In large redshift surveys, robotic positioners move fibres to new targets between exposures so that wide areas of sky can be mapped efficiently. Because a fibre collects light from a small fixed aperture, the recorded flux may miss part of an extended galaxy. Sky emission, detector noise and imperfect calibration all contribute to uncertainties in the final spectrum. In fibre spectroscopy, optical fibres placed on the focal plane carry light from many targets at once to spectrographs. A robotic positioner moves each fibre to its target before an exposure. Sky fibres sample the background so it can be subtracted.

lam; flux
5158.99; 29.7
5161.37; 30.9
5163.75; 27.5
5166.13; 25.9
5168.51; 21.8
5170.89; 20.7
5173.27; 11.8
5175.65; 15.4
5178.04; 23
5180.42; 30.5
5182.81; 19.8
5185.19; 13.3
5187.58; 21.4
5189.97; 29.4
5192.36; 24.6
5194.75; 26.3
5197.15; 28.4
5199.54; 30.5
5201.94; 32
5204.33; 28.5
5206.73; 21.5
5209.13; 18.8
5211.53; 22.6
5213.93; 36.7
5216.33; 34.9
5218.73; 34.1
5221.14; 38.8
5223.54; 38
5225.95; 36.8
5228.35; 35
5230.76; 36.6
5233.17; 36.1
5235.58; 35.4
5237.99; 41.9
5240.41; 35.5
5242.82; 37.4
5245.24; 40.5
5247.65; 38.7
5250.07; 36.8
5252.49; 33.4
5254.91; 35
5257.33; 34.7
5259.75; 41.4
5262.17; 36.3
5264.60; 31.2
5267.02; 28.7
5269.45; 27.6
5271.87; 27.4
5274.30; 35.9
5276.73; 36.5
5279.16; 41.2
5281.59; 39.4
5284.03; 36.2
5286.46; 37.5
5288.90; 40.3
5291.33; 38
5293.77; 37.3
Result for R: 1.09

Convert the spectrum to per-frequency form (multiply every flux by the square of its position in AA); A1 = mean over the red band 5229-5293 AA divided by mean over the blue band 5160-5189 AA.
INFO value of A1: 1.70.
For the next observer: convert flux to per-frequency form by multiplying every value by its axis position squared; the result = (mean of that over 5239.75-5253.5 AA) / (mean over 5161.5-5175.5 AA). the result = 1.76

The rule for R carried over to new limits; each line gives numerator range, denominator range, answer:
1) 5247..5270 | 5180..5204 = 1.35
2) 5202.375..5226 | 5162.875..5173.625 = 1.39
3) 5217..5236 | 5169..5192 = 1.75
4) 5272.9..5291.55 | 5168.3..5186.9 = 1.95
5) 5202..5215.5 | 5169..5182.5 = 1.30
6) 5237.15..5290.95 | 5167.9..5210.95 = 1.55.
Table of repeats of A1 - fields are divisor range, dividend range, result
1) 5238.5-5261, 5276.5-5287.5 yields 1.04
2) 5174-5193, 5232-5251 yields 1.77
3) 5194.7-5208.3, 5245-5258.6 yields 1.33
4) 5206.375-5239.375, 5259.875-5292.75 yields 1.07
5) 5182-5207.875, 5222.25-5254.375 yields 1.50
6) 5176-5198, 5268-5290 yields 1.56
